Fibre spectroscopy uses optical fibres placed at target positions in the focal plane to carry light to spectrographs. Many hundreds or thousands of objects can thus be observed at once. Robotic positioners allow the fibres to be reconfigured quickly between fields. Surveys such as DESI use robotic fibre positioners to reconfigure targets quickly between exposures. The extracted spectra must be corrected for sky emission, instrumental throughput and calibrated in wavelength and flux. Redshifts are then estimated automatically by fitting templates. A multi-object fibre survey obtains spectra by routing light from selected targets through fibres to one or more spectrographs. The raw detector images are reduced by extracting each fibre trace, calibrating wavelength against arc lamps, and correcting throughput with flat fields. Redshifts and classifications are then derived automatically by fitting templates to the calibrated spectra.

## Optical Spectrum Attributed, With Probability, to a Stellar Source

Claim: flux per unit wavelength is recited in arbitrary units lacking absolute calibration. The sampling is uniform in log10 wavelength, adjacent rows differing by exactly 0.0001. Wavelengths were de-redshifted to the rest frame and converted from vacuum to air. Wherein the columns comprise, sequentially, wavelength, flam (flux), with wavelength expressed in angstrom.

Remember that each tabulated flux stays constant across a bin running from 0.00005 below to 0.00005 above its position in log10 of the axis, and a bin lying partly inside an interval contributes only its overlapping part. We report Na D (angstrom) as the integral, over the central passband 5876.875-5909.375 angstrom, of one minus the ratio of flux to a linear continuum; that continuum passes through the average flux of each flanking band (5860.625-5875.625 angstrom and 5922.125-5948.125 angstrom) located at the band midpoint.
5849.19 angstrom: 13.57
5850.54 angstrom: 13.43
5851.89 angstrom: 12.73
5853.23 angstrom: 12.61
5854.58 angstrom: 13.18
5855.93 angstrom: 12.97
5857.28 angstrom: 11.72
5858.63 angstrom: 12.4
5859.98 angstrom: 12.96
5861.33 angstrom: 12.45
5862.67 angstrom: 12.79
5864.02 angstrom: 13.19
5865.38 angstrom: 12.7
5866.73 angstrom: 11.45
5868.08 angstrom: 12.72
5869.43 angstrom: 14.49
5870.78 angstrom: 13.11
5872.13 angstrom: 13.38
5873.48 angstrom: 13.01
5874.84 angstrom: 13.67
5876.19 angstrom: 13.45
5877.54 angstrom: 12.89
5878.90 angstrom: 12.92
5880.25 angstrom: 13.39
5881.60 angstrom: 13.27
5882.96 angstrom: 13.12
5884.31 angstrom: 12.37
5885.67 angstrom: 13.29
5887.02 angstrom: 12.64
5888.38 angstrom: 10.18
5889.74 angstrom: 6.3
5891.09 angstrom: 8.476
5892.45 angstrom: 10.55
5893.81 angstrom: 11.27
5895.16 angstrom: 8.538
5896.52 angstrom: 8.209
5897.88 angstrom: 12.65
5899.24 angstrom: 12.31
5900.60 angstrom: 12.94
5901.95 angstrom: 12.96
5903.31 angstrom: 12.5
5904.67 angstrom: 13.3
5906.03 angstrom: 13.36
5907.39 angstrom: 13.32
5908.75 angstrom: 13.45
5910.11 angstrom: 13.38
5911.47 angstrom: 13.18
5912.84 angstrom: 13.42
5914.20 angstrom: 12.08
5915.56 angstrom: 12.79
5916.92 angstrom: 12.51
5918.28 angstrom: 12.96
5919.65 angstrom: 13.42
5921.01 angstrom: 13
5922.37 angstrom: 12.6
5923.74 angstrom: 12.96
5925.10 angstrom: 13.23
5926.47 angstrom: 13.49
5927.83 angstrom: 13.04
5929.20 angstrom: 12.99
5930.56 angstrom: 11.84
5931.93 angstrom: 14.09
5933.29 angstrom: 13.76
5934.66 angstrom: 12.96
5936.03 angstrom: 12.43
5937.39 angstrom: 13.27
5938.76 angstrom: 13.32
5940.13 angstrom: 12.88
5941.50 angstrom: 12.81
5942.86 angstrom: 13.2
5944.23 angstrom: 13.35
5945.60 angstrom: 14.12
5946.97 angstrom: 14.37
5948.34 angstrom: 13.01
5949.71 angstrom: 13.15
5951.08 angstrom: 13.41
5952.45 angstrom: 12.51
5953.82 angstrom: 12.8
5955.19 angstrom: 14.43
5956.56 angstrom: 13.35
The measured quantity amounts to 3.1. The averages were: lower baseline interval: 13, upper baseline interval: 13.2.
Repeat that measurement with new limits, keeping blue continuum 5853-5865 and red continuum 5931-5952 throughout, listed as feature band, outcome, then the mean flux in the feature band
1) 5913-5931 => 0.4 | 12.9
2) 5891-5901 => 1.8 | 10.7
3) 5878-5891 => 1.1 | 11.8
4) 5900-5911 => -0.1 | 13.2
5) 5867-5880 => -0.4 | 13.2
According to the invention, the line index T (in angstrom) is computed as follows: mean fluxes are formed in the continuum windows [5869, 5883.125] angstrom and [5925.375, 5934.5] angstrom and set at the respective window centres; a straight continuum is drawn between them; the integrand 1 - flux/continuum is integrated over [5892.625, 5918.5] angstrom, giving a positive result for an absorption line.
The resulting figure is 1.8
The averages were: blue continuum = 13.3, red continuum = 13.2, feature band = 12.3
